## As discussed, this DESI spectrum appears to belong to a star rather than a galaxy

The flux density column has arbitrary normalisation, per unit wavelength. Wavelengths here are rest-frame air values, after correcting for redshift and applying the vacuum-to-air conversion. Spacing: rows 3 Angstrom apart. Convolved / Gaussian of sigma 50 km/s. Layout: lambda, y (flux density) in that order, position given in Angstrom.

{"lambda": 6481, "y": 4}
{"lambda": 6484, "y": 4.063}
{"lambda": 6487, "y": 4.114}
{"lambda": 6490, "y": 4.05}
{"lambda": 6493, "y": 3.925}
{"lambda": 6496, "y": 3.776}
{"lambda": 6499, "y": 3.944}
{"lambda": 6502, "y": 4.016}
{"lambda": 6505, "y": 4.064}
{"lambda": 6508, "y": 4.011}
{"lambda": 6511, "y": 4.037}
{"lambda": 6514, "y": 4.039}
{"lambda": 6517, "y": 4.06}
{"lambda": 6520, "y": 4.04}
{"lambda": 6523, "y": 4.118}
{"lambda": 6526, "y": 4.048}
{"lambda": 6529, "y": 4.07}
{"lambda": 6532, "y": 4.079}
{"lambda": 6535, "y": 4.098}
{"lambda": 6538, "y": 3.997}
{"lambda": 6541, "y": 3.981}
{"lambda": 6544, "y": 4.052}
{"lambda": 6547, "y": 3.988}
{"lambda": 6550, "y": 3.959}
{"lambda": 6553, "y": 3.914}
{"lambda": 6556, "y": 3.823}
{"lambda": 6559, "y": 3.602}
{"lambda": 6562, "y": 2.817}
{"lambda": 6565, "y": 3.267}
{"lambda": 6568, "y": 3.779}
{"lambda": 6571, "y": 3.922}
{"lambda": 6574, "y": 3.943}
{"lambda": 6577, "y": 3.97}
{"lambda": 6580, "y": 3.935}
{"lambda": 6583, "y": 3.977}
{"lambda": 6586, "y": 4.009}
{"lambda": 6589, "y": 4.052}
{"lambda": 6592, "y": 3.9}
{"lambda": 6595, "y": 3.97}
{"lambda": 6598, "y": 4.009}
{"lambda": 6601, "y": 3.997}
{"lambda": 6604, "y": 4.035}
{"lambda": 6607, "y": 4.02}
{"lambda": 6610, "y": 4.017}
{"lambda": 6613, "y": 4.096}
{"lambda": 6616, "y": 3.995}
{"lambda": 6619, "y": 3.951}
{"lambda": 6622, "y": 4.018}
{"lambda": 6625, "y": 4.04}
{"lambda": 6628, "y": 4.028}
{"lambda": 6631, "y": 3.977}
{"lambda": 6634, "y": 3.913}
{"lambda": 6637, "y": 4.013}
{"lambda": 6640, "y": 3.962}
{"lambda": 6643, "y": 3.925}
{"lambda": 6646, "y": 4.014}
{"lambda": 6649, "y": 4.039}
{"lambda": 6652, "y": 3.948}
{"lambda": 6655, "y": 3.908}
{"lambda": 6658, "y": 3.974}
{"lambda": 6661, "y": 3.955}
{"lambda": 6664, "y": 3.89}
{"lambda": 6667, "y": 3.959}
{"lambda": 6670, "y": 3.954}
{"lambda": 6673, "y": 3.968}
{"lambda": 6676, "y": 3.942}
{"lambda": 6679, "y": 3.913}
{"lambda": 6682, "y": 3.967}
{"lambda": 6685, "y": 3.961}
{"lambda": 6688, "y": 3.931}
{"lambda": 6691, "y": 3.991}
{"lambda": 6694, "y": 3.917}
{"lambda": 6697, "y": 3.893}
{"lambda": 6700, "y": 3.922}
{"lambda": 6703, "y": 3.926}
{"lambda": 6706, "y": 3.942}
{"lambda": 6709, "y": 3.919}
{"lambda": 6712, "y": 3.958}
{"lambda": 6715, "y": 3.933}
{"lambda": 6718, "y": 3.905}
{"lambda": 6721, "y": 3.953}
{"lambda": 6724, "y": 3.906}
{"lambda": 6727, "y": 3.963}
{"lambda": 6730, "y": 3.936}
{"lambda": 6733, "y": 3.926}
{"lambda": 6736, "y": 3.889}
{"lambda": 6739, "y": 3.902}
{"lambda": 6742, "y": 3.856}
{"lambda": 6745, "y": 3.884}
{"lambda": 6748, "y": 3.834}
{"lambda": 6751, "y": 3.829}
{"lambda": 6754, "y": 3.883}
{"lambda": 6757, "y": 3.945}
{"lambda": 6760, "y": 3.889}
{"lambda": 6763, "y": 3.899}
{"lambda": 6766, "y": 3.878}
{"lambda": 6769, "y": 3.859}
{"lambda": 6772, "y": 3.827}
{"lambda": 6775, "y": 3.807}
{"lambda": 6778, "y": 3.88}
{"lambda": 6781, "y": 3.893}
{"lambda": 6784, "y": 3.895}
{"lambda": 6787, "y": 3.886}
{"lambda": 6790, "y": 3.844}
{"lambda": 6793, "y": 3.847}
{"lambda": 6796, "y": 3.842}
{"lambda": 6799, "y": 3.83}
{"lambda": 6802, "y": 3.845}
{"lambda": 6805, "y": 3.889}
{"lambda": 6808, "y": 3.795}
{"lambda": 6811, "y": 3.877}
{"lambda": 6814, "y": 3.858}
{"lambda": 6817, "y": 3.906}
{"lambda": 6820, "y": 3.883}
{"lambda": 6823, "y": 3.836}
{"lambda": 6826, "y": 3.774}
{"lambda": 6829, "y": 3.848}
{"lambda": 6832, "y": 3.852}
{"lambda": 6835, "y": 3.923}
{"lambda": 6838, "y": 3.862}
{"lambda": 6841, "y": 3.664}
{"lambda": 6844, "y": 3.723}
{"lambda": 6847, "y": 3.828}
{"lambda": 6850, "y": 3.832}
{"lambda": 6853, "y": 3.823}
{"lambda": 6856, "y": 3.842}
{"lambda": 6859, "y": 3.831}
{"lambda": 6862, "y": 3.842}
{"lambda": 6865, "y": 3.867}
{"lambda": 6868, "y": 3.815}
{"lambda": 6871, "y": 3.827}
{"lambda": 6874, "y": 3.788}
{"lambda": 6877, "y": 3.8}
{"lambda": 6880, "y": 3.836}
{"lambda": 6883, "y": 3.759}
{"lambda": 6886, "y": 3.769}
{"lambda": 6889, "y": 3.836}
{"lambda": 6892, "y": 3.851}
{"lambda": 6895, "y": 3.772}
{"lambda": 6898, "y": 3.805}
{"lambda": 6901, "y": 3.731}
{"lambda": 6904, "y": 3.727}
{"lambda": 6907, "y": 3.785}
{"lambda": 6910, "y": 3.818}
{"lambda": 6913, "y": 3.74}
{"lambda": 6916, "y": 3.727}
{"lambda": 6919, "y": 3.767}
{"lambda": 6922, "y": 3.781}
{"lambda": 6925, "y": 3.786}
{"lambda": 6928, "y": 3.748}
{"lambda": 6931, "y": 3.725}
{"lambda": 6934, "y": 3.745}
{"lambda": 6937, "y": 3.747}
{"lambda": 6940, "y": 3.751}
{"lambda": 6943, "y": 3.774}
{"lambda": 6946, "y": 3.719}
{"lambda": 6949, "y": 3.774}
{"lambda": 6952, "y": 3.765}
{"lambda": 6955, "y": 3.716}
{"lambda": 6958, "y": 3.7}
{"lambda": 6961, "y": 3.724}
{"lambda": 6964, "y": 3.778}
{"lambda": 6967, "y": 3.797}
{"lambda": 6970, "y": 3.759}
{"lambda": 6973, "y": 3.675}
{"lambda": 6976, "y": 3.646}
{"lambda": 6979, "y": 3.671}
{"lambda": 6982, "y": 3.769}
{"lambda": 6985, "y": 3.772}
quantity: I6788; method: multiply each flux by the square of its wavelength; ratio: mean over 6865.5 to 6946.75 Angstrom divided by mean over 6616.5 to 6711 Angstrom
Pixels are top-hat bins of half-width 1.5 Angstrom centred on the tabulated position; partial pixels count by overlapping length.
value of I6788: 1.0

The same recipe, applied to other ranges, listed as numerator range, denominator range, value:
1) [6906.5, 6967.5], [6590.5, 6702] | 1.03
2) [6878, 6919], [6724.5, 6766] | 1.02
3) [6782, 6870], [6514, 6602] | 1.06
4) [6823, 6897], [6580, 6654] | 1.03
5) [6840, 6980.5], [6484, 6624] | 1.06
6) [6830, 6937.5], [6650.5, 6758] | 1.02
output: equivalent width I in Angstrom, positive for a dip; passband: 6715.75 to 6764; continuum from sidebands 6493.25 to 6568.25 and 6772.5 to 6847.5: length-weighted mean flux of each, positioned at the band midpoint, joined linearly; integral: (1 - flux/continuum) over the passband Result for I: -0.52 Angstrom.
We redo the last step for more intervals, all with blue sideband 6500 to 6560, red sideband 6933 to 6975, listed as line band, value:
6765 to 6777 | 0.04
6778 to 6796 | -0.12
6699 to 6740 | -0.43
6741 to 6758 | -0.01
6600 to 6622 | -0.35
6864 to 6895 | -0.19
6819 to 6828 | -0.01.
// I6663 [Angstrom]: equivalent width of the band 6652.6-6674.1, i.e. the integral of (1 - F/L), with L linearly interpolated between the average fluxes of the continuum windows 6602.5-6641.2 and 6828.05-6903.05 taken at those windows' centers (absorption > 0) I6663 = 0.16 Angstrom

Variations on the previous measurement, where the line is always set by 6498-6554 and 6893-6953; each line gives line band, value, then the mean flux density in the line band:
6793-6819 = -0.1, 3.86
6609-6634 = -0.3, 4.01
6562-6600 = 1.3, 3.85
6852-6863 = -0.1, 3.83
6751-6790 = -0.1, 3.88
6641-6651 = -0.1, 3.99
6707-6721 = -0.1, 3.93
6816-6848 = 0.0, 3.83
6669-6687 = -0.1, 3.95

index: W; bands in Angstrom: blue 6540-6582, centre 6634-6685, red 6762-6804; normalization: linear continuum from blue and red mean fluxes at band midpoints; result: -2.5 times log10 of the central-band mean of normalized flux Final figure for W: -0.04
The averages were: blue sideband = 3.78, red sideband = 3.86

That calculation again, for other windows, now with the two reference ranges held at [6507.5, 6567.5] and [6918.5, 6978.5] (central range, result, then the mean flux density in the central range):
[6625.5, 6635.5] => -0.03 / 3.98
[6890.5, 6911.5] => -0.01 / 3.78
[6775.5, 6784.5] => -0.02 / 3.88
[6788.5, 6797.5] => -0.01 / 3.84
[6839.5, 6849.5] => 0.01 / 3.75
